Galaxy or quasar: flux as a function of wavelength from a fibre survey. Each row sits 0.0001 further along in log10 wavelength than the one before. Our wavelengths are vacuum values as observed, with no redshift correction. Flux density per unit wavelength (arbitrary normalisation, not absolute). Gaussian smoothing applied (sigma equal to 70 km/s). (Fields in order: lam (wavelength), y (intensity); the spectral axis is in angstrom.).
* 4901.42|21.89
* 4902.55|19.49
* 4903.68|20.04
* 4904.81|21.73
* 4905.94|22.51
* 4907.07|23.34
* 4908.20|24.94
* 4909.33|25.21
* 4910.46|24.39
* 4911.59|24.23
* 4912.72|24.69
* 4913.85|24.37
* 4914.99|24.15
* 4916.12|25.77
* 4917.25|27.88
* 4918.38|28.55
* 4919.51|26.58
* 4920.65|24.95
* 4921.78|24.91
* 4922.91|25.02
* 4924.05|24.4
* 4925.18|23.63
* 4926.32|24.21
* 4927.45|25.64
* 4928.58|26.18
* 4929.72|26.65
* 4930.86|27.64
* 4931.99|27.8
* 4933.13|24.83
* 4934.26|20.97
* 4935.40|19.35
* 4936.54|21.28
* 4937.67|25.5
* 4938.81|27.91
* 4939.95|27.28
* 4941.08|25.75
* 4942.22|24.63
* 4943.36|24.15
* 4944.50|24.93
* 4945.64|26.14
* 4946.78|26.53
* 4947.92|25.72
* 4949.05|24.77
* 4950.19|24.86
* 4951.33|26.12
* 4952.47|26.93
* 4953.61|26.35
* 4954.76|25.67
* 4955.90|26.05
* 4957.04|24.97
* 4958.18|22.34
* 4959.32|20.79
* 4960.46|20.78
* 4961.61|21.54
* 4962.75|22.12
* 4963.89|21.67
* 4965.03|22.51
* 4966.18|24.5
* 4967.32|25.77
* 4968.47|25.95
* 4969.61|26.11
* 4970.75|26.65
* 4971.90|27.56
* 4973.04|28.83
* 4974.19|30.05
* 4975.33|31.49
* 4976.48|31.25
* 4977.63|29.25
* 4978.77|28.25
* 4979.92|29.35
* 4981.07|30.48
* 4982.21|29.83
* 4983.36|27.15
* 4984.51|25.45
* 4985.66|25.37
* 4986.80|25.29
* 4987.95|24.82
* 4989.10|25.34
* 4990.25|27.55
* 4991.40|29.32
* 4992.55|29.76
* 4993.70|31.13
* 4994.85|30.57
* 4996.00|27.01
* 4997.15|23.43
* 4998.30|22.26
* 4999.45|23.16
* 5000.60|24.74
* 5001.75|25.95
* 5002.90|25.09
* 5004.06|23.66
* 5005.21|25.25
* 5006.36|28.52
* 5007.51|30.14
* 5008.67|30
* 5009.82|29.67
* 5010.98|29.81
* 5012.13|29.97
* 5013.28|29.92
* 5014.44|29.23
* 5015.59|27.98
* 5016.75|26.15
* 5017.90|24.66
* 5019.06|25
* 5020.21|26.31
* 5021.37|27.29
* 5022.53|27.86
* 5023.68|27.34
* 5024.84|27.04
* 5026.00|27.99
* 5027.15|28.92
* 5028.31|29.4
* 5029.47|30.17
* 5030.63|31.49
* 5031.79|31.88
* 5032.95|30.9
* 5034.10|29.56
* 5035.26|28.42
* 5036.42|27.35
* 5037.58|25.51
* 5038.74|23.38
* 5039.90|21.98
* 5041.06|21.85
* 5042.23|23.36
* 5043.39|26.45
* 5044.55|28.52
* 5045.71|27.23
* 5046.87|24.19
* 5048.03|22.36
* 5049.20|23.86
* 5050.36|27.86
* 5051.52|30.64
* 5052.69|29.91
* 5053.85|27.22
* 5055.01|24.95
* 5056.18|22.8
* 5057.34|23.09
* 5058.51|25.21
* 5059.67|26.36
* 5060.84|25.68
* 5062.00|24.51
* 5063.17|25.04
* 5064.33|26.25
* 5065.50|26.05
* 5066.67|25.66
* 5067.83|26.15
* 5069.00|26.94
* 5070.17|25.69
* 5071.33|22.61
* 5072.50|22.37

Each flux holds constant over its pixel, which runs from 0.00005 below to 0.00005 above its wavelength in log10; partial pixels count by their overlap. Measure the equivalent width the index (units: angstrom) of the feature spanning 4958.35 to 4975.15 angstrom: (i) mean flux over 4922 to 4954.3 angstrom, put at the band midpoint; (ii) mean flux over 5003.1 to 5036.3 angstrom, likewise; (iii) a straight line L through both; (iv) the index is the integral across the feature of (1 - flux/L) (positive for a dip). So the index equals 1.0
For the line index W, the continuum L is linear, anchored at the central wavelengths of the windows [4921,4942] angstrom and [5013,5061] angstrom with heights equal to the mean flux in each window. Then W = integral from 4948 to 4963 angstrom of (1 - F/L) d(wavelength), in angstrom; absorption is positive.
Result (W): 0.69 angstrom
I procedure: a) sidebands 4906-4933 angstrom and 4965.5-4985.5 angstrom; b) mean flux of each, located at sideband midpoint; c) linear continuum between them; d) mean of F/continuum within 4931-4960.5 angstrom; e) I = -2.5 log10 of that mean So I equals 0.08 mag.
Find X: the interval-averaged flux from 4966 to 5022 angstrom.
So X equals 27.4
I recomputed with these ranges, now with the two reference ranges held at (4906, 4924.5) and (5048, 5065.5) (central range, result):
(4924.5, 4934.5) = -0.01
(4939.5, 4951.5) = -0.01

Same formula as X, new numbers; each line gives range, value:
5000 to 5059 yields 27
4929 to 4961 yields 24.9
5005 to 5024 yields 28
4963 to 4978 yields 26.9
